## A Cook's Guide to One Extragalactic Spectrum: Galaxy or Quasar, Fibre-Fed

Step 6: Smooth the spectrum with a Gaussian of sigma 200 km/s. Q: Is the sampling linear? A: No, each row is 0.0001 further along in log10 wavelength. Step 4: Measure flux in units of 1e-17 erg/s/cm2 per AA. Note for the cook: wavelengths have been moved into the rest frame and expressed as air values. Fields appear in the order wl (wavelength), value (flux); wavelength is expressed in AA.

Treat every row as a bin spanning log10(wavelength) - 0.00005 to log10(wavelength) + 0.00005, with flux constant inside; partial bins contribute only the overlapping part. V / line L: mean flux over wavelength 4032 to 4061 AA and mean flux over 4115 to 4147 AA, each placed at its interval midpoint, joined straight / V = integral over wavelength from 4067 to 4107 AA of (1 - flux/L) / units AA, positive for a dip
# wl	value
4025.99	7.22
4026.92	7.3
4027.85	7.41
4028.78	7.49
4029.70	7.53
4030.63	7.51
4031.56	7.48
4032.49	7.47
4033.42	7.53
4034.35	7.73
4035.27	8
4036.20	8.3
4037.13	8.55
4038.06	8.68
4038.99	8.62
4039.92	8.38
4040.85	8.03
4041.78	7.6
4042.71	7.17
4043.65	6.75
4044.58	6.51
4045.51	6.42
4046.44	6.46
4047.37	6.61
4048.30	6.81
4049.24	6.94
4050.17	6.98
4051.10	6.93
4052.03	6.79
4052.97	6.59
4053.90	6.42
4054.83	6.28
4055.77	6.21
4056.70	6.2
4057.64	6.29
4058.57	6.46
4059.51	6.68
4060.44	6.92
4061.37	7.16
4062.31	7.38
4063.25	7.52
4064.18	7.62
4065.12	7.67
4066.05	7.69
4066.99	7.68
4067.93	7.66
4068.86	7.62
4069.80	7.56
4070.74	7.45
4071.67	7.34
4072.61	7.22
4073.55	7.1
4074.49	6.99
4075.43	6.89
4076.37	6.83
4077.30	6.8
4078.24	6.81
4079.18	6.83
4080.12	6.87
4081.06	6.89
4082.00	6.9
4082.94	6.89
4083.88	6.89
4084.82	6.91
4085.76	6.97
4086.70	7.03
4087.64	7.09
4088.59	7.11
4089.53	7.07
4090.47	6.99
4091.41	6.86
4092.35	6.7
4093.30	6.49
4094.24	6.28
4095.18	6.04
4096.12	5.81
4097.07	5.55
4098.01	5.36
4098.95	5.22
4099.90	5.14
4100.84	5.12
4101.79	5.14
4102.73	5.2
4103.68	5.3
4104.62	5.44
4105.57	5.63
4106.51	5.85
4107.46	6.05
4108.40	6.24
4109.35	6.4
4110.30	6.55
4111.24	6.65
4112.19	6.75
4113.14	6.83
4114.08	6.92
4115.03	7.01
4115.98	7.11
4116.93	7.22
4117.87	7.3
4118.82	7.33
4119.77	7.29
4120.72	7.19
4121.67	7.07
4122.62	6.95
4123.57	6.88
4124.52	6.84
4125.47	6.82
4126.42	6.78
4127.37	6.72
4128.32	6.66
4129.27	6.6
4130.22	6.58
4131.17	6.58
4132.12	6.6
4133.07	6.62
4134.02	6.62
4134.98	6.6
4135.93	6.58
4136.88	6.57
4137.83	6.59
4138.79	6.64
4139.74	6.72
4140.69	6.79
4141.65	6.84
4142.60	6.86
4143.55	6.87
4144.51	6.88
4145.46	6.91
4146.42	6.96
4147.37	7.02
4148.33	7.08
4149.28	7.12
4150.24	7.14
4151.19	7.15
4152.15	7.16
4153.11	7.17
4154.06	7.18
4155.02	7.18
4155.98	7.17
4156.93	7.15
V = 2.7 AA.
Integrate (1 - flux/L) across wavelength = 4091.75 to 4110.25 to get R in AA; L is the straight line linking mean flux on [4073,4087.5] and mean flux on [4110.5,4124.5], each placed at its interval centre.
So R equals 3.2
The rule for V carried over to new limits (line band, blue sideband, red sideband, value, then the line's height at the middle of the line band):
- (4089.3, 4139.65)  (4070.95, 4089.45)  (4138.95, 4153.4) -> 3.8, 6.97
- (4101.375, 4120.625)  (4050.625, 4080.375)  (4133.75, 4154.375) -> 1.4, 6.94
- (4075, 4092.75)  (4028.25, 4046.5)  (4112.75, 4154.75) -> 0.9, 7.28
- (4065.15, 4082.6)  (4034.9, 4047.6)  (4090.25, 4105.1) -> -1.7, 6.54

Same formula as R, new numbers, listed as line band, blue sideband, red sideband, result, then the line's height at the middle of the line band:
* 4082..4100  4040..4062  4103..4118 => 0.2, 6.54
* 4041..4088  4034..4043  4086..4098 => 2.3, 7.36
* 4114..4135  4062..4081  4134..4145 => -0.1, 6.84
